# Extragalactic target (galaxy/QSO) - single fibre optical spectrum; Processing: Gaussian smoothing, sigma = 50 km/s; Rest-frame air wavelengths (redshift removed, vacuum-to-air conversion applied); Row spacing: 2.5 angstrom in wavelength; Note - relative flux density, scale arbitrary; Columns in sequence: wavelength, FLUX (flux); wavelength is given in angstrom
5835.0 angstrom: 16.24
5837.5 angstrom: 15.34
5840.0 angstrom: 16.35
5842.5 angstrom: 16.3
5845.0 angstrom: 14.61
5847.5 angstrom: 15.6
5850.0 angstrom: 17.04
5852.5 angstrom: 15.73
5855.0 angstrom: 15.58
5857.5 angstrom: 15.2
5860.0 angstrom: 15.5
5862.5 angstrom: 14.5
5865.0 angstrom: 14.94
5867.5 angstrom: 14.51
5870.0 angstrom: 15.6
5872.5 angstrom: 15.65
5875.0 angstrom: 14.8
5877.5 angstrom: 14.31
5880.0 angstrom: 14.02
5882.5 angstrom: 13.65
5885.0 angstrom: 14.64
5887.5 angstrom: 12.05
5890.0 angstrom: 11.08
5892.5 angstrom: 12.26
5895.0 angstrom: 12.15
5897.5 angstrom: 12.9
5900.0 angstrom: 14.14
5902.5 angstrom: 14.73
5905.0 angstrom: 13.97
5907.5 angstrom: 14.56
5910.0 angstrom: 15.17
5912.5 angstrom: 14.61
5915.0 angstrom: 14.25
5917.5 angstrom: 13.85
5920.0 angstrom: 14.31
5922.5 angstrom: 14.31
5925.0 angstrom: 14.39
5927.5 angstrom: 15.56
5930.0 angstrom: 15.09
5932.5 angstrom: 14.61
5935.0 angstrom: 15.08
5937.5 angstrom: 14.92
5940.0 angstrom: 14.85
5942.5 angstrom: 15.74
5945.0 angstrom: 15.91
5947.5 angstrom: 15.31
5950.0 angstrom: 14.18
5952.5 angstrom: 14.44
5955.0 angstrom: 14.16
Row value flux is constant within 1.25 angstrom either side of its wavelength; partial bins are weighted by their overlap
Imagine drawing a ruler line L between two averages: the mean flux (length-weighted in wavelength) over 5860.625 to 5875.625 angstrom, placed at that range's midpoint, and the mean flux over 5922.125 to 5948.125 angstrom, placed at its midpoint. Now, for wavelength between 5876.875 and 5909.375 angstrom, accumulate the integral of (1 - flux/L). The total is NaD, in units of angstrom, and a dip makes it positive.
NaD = 3.49 angstrom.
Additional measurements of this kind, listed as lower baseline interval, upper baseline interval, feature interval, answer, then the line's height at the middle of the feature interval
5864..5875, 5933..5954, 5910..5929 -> 0.7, 15.1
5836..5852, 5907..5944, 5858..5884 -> 1.3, 15.5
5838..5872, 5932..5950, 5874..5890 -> 1.8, 15.4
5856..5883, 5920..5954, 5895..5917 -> 1.1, 14.9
